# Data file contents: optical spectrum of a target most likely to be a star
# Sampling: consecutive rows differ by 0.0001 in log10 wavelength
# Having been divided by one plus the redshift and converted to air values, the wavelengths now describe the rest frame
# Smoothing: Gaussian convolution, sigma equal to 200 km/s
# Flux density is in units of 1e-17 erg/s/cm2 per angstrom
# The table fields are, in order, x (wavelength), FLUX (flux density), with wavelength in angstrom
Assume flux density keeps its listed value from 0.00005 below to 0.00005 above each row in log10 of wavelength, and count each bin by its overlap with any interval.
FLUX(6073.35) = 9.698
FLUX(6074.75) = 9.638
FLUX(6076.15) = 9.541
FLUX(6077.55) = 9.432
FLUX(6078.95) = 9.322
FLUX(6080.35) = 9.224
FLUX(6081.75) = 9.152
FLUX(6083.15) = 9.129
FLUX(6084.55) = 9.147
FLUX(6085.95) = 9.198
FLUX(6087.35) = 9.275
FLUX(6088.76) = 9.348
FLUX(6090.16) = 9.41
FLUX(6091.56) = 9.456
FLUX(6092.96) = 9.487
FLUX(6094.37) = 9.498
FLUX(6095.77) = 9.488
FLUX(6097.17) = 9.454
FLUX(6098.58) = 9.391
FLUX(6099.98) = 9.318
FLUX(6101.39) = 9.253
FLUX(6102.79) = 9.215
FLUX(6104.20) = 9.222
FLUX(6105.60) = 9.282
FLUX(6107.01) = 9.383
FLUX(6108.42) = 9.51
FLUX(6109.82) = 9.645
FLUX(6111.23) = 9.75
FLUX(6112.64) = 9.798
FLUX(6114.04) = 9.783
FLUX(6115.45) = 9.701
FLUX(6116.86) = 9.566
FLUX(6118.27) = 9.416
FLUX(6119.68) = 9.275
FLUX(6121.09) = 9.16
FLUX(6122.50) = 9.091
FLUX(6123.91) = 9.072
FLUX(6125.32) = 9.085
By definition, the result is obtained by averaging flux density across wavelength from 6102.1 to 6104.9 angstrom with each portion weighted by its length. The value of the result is 9.21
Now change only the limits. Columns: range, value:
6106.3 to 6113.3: 9.61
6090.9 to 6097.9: 9.47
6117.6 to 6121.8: 9.28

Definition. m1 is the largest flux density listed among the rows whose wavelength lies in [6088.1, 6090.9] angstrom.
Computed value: 9.41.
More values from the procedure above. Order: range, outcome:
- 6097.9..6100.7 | 9.391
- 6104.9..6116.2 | 9.798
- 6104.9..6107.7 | 9.383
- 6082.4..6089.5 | 9.348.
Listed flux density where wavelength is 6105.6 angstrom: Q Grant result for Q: 9.282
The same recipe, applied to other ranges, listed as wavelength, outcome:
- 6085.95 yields 9.198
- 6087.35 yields 9.275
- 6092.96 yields 9.487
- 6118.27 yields 9.416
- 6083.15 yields 9.129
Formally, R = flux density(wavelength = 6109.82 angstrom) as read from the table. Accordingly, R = 9.645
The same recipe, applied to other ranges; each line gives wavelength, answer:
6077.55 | 9.432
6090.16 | 9.41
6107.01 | 9.383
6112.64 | 9.798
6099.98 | 9.318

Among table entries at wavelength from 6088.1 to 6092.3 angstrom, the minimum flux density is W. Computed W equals 9.348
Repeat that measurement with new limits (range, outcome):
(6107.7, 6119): 9.416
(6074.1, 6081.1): 9.224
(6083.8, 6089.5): 9.147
